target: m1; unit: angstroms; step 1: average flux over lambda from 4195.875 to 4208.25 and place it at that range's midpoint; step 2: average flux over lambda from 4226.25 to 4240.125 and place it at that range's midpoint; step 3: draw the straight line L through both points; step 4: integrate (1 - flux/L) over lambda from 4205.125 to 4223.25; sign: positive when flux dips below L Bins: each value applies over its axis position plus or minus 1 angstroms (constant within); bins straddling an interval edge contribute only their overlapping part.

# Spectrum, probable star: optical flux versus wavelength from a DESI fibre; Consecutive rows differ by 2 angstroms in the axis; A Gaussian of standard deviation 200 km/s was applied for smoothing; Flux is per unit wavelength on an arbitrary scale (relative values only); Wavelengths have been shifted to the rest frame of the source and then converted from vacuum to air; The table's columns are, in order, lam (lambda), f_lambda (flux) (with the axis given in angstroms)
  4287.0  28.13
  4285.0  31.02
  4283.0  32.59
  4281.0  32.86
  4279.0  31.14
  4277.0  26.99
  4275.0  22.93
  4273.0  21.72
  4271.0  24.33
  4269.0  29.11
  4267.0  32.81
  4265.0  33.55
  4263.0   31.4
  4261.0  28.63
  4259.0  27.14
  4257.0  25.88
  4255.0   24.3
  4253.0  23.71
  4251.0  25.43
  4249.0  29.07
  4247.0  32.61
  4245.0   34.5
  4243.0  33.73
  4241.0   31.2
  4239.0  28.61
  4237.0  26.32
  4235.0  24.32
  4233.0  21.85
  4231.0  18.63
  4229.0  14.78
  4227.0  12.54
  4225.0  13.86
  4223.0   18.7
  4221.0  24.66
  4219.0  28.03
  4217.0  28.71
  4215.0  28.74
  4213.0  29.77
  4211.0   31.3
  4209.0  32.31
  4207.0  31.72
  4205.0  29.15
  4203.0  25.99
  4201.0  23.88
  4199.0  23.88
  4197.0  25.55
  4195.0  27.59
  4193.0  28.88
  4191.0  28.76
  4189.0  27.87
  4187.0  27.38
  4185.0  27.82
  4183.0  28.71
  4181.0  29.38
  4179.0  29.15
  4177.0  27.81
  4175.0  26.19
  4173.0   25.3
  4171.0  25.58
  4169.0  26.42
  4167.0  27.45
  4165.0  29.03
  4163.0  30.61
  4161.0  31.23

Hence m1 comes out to -2.89 angstroms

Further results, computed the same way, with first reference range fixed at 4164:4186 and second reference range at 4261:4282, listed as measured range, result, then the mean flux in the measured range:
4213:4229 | 3.35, 22.2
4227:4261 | 2.79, 26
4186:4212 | -0.19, 28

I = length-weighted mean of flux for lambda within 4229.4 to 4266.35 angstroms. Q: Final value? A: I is 27.7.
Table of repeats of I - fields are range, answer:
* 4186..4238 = 25.2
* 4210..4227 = 24.7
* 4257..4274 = 28.4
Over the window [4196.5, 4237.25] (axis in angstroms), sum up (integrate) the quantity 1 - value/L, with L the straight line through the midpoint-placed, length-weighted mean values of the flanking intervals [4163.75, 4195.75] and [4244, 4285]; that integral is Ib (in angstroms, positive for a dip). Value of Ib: 5.3 angstroms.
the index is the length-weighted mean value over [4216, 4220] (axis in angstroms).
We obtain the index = 28.4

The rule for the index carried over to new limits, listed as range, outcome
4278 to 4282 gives 32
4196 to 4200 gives 24.7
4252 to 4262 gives 25.9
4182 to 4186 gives 28.3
